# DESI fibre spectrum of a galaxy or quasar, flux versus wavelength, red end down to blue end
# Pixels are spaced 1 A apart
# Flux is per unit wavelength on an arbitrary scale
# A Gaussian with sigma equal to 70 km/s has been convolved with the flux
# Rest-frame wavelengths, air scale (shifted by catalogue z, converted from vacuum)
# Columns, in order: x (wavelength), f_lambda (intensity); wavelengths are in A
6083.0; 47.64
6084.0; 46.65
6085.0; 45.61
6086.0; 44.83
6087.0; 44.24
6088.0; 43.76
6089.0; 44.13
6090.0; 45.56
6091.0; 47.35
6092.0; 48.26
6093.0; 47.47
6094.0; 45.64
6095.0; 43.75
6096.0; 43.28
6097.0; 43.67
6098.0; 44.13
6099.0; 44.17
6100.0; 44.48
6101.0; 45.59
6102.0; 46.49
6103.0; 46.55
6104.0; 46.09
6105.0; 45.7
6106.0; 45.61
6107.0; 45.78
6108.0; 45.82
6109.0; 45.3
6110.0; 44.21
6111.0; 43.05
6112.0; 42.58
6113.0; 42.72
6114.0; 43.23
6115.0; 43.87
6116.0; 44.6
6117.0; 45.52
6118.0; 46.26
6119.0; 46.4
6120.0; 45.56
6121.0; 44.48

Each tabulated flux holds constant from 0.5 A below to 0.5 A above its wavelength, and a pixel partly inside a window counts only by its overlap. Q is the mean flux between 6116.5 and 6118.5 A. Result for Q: 45.9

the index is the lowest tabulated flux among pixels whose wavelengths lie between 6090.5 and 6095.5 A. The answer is 43.75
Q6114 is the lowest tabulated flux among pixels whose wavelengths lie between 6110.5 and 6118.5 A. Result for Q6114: 42.58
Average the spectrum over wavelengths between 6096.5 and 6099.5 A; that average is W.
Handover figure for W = 44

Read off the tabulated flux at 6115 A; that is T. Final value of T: 43.87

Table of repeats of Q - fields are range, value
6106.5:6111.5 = 44.8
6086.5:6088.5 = 44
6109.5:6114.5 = 43.2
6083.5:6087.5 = 45.3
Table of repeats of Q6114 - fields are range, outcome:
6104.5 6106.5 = 45.61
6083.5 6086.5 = 44.83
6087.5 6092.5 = 43.76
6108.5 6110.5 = 44.21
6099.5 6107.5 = 44.48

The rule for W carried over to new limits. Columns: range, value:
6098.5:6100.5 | 44.3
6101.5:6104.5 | 46.4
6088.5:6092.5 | 46.3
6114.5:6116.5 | 44.2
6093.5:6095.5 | 44.7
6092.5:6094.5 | 46.6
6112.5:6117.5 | 44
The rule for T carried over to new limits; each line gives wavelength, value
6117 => 45.52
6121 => 44.48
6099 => 44.17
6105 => 45.7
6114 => 43.23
